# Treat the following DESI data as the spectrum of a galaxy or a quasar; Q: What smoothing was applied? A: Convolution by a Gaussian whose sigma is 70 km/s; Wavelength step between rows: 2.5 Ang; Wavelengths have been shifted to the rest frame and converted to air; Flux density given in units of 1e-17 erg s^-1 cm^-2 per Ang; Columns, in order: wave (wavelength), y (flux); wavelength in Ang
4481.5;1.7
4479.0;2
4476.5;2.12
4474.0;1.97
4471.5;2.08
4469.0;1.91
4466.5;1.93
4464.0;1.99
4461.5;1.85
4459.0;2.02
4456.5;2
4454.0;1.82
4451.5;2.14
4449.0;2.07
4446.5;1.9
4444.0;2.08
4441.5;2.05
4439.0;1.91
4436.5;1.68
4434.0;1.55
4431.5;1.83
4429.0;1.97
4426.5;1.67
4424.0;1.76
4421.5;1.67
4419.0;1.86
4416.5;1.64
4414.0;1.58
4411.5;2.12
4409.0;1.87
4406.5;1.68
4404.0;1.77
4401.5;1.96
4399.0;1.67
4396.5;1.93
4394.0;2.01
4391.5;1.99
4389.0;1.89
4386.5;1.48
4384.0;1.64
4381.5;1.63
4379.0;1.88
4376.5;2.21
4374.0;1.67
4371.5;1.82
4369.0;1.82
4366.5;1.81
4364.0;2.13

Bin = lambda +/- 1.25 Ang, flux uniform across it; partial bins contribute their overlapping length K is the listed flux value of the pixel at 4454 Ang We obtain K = 1.82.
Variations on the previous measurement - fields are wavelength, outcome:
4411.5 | 2.12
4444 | 2.08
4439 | 1.91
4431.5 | 1.83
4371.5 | 1.82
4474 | 1.97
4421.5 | 1.67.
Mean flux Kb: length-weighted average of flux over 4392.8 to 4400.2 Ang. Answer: 1.87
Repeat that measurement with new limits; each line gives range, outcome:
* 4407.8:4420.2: 1.81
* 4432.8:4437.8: 1.62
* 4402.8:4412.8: 1.86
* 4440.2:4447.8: 2.01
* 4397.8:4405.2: 1.8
